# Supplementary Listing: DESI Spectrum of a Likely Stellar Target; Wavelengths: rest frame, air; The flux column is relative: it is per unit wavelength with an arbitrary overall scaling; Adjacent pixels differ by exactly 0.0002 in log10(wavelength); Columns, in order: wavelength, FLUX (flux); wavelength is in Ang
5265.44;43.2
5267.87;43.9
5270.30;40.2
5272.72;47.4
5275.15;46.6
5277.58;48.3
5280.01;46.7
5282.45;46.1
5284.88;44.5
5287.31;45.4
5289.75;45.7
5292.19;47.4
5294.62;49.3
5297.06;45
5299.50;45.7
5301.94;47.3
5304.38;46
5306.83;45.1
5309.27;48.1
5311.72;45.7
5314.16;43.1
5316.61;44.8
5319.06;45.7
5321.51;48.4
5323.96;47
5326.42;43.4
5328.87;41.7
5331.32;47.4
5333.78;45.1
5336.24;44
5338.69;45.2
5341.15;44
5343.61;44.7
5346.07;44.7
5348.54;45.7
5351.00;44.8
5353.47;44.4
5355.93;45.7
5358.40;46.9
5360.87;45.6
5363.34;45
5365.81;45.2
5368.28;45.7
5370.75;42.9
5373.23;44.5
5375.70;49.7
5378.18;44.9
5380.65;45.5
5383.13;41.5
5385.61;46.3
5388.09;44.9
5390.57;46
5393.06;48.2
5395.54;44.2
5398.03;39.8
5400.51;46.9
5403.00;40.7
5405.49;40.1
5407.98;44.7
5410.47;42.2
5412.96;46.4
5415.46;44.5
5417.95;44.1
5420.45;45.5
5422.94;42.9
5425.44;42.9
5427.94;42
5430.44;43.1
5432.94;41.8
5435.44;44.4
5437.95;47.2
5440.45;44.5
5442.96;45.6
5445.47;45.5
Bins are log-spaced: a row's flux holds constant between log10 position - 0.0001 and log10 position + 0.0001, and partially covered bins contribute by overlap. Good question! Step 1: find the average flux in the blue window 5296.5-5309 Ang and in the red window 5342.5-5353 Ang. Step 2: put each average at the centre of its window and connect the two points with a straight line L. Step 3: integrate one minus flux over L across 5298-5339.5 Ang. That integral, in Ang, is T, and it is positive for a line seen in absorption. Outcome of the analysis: 0.1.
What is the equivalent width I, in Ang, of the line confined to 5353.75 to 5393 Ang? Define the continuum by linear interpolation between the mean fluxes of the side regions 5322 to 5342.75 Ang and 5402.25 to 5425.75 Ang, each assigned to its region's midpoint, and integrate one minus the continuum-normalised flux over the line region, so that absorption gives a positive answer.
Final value -1.1 Ang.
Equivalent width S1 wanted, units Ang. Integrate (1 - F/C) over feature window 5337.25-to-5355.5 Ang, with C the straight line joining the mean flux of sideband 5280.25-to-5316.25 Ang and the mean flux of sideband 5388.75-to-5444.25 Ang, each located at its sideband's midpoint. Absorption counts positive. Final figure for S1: 0.15 Ang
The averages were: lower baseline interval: 46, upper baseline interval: 44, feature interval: 44.8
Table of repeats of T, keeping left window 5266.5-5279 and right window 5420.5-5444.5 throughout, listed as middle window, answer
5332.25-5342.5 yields 0.02 Ang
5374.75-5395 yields -0.66 Ang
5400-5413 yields 0.33 Ang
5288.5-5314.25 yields -0.75 Ang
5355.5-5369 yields -0.35 Ang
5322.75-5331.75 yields 0.03 Ang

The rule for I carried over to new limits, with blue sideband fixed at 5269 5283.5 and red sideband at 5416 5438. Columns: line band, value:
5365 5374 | 0.0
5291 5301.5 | -0.3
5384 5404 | -0.2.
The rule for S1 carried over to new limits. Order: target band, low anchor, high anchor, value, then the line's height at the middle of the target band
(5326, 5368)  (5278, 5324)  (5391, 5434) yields 0.13 Ang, 45.1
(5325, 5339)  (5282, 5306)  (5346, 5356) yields 0.30 Ang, 45.4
